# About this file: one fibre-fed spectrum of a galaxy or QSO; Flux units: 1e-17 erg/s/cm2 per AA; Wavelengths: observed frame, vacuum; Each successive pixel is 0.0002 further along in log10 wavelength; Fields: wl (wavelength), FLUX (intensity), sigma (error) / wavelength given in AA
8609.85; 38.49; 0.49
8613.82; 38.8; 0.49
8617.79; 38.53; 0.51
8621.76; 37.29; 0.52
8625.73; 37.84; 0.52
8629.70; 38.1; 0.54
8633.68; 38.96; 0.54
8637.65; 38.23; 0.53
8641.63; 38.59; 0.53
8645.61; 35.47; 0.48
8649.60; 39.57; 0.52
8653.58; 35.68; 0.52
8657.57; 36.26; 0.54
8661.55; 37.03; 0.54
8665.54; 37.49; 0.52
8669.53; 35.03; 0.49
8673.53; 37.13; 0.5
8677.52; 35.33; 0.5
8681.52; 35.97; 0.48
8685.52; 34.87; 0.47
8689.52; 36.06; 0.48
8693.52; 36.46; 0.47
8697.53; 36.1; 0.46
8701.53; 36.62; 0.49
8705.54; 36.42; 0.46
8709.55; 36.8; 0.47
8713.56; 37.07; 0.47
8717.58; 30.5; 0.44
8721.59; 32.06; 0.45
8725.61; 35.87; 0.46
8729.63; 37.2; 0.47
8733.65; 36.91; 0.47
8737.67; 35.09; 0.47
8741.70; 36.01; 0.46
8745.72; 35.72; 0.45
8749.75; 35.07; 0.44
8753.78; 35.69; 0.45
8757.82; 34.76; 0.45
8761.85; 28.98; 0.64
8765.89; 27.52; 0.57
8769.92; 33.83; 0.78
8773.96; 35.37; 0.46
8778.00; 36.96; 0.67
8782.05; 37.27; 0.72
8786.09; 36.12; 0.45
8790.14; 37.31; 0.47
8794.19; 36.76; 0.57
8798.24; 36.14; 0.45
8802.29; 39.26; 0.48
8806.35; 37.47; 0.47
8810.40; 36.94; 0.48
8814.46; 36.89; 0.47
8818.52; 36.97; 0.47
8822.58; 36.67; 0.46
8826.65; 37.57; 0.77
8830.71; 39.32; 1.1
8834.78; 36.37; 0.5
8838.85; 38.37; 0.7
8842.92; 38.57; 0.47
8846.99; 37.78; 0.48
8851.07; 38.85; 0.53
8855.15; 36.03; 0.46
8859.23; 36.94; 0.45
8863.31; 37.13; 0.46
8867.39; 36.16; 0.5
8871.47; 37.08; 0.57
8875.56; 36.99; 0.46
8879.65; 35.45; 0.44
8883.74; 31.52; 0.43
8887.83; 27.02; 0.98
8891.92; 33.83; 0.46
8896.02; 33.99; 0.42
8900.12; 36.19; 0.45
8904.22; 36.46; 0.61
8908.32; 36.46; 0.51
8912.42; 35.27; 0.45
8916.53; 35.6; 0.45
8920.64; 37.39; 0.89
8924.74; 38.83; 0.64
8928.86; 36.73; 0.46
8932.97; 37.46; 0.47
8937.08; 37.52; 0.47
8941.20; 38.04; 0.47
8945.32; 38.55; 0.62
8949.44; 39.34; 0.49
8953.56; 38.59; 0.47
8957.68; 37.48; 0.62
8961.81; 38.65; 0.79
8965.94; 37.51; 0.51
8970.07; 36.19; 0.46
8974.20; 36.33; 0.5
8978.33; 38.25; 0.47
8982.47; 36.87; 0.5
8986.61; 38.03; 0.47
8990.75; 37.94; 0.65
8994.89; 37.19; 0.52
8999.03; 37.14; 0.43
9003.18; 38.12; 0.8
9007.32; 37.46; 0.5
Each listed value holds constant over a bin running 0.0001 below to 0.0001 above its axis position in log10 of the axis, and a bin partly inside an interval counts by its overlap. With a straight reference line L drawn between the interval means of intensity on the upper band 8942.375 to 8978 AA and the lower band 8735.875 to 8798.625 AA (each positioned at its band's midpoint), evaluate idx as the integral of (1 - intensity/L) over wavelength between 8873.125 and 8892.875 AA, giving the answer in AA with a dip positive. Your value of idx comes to 2.0 AA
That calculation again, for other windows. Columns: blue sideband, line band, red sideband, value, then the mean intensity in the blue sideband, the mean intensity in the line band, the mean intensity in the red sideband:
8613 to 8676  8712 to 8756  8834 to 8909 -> 2.0 AA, 37.5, 35.2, 35.8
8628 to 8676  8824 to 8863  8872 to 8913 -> -3.1 AA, 37.3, 37.7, 34.4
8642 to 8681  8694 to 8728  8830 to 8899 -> 1.1 AA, 36.6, 35.3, 35.9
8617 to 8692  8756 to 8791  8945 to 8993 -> 3.0 AA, 37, 34.1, 37.8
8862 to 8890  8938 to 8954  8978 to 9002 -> -1.0 AA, 34.4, 38.6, 37.5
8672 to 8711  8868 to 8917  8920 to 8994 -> 3.5 AA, 36.2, 34.7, 37.8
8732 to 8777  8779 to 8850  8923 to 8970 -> -4.2 AA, 34.1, 37.4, 38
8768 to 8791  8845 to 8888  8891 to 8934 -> 0.3 AA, 36.1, 35.9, 36.2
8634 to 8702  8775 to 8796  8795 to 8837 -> 0.2 AA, 36.6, 36.8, 37.3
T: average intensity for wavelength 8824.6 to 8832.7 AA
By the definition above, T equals 38.4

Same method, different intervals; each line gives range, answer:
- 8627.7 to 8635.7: 38.6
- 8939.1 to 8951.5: 38.6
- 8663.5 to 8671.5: 36.3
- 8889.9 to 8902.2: 34.7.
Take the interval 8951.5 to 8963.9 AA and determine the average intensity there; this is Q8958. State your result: 38.2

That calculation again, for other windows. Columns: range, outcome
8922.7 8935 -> 37.7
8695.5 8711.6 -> 36.5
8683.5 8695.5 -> 35.8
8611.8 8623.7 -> 38.2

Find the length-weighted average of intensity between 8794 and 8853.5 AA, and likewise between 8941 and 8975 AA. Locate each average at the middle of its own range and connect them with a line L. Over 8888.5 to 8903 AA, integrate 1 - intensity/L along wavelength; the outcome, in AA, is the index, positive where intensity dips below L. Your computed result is 1.4 AA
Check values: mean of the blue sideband 37.6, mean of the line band 34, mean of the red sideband 37.9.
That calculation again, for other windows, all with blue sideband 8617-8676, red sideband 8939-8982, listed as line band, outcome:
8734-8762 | 1.9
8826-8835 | -0.1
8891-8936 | 1.8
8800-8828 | 0.2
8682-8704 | 0.8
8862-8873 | 0.3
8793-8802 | 0.2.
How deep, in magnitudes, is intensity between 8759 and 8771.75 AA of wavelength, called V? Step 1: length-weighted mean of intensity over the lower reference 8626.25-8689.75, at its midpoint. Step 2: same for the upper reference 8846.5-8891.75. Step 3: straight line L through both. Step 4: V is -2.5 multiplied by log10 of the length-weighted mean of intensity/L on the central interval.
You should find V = 0.19 mag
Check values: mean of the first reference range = 36.9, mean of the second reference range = 35.4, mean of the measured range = 30.4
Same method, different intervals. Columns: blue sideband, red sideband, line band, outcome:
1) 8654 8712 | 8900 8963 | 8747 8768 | 0.13 mag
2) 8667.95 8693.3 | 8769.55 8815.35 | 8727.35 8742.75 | 0.00 mag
